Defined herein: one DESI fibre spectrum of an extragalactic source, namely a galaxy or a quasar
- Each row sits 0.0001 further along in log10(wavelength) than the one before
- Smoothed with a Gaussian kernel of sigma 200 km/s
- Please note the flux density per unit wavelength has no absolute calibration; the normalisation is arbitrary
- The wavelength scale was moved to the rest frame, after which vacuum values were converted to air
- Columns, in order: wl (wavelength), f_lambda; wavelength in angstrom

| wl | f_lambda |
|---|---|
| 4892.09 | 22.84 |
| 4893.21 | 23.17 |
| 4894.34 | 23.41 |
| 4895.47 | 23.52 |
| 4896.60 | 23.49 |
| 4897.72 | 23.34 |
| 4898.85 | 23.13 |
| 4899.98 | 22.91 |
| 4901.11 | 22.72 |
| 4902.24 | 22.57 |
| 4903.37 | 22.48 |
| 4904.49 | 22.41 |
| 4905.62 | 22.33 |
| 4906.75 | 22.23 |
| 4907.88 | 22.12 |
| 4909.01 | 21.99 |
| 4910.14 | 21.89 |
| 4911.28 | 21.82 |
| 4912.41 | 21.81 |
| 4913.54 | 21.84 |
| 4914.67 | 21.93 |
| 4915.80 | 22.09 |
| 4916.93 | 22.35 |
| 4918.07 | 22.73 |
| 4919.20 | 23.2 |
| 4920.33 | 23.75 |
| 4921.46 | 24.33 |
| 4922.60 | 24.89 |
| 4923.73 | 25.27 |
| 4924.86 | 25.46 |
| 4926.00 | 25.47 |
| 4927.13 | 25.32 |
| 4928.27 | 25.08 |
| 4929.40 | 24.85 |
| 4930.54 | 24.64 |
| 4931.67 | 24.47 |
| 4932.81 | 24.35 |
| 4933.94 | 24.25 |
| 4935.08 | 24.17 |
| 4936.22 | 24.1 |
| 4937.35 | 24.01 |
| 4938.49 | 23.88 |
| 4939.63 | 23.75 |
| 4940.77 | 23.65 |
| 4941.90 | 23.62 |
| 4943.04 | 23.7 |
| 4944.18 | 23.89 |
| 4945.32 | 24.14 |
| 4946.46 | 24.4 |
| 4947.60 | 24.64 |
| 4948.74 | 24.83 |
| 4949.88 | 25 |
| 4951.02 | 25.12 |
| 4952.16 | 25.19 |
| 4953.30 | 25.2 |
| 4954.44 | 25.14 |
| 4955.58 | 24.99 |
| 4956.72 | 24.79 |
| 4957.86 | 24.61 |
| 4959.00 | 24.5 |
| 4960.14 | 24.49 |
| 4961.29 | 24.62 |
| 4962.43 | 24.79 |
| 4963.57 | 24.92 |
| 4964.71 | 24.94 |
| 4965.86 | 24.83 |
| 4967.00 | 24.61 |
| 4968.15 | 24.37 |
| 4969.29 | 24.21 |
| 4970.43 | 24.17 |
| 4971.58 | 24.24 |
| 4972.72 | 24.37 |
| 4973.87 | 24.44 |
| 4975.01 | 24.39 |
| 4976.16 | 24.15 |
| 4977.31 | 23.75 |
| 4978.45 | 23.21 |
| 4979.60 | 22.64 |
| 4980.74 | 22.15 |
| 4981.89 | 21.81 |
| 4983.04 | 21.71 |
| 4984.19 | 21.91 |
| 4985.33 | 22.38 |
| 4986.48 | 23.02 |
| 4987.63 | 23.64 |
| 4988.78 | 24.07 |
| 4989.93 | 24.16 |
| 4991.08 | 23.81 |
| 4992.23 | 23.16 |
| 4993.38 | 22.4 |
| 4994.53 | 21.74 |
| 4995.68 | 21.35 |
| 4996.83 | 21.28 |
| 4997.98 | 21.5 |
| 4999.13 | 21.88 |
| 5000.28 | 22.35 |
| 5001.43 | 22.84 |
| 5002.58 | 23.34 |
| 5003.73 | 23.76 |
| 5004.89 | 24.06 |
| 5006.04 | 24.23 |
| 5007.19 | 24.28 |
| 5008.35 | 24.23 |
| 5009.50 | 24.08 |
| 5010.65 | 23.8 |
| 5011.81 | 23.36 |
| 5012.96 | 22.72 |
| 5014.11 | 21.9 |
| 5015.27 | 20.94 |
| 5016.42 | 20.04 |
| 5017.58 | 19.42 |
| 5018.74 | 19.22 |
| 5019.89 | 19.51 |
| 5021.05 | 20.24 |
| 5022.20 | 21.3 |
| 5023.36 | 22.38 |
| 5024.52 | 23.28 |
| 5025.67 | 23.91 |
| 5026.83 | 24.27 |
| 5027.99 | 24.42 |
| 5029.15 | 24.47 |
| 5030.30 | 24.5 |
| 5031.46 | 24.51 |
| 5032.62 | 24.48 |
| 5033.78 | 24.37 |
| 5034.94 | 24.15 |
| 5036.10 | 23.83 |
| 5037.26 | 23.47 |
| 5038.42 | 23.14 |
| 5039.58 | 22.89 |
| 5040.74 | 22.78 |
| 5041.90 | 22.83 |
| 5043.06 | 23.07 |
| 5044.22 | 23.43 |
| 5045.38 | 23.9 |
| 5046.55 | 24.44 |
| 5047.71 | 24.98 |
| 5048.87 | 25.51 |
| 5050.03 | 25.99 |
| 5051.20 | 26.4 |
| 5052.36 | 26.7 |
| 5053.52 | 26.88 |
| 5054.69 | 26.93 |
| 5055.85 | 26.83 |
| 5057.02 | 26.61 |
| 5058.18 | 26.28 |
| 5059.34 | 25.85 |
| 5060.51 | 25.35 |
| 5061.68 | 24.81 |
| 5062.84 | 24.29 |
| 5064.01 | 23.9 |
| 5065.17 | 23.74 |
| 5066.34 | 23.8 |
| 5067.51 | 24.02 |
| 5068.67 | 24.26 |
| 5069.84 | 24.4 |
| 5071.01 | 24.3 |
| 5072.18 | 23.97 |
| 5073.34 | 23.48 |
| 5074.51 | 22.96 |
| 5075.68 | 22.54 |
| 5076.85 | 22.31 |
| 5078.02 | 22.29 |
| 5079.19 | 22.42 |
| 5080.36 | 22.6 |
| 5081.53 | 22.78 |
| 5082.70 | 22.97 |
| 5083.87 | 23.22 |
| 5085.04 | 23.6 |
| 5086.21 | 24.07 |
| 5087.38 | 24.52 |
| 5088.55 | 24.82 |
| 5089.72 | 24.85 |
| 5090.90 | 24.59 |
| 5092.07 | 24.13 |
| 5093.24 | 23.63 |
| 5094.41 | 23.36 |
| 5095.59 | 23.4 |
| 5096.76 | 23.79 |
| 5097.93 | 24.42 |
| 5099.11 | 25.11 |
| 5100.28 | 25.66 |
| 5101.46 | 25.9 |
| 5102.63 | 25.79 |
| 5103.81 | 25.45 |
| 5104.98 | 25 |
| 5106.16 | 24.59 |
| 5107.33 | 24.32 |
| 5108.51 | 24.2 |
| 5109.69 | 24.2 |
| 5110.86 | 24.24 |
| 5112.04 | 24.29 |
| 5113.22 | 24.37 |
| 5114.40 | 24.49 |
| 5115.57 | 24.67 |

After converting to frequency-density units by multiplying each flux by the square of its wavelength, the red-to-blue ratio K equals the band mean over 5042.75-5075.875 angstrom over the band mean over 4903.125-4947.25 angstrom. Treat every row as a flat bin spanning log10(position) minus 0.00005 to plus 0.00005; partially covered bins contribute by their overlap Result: 1.1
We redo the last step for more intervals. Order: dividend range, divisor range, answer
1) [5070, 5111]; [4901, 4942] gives 1.09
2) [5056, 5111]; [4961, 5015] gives 1.08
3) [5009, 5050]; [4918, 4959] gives 0.98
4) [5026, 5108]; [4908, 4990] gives 1.07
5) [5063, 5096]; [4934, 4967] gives 1.01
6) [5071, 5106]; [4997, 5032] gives 1.09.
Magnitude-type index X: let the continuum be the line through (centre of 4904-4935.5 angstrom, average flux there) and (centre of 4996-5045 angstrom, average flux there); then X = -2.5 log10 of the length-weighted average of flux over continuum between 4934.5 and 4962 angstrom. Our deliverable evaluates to -0.05 mag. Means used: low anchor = 23.5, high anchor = 22.9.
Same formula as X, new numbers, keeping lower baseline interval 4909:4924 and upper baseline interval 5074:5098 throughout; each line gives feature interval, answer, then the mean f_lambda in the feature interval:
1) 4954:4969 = -0.08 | 24.7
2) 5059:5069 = -0.05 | 24.4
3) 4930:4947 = -0.05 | 24.1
